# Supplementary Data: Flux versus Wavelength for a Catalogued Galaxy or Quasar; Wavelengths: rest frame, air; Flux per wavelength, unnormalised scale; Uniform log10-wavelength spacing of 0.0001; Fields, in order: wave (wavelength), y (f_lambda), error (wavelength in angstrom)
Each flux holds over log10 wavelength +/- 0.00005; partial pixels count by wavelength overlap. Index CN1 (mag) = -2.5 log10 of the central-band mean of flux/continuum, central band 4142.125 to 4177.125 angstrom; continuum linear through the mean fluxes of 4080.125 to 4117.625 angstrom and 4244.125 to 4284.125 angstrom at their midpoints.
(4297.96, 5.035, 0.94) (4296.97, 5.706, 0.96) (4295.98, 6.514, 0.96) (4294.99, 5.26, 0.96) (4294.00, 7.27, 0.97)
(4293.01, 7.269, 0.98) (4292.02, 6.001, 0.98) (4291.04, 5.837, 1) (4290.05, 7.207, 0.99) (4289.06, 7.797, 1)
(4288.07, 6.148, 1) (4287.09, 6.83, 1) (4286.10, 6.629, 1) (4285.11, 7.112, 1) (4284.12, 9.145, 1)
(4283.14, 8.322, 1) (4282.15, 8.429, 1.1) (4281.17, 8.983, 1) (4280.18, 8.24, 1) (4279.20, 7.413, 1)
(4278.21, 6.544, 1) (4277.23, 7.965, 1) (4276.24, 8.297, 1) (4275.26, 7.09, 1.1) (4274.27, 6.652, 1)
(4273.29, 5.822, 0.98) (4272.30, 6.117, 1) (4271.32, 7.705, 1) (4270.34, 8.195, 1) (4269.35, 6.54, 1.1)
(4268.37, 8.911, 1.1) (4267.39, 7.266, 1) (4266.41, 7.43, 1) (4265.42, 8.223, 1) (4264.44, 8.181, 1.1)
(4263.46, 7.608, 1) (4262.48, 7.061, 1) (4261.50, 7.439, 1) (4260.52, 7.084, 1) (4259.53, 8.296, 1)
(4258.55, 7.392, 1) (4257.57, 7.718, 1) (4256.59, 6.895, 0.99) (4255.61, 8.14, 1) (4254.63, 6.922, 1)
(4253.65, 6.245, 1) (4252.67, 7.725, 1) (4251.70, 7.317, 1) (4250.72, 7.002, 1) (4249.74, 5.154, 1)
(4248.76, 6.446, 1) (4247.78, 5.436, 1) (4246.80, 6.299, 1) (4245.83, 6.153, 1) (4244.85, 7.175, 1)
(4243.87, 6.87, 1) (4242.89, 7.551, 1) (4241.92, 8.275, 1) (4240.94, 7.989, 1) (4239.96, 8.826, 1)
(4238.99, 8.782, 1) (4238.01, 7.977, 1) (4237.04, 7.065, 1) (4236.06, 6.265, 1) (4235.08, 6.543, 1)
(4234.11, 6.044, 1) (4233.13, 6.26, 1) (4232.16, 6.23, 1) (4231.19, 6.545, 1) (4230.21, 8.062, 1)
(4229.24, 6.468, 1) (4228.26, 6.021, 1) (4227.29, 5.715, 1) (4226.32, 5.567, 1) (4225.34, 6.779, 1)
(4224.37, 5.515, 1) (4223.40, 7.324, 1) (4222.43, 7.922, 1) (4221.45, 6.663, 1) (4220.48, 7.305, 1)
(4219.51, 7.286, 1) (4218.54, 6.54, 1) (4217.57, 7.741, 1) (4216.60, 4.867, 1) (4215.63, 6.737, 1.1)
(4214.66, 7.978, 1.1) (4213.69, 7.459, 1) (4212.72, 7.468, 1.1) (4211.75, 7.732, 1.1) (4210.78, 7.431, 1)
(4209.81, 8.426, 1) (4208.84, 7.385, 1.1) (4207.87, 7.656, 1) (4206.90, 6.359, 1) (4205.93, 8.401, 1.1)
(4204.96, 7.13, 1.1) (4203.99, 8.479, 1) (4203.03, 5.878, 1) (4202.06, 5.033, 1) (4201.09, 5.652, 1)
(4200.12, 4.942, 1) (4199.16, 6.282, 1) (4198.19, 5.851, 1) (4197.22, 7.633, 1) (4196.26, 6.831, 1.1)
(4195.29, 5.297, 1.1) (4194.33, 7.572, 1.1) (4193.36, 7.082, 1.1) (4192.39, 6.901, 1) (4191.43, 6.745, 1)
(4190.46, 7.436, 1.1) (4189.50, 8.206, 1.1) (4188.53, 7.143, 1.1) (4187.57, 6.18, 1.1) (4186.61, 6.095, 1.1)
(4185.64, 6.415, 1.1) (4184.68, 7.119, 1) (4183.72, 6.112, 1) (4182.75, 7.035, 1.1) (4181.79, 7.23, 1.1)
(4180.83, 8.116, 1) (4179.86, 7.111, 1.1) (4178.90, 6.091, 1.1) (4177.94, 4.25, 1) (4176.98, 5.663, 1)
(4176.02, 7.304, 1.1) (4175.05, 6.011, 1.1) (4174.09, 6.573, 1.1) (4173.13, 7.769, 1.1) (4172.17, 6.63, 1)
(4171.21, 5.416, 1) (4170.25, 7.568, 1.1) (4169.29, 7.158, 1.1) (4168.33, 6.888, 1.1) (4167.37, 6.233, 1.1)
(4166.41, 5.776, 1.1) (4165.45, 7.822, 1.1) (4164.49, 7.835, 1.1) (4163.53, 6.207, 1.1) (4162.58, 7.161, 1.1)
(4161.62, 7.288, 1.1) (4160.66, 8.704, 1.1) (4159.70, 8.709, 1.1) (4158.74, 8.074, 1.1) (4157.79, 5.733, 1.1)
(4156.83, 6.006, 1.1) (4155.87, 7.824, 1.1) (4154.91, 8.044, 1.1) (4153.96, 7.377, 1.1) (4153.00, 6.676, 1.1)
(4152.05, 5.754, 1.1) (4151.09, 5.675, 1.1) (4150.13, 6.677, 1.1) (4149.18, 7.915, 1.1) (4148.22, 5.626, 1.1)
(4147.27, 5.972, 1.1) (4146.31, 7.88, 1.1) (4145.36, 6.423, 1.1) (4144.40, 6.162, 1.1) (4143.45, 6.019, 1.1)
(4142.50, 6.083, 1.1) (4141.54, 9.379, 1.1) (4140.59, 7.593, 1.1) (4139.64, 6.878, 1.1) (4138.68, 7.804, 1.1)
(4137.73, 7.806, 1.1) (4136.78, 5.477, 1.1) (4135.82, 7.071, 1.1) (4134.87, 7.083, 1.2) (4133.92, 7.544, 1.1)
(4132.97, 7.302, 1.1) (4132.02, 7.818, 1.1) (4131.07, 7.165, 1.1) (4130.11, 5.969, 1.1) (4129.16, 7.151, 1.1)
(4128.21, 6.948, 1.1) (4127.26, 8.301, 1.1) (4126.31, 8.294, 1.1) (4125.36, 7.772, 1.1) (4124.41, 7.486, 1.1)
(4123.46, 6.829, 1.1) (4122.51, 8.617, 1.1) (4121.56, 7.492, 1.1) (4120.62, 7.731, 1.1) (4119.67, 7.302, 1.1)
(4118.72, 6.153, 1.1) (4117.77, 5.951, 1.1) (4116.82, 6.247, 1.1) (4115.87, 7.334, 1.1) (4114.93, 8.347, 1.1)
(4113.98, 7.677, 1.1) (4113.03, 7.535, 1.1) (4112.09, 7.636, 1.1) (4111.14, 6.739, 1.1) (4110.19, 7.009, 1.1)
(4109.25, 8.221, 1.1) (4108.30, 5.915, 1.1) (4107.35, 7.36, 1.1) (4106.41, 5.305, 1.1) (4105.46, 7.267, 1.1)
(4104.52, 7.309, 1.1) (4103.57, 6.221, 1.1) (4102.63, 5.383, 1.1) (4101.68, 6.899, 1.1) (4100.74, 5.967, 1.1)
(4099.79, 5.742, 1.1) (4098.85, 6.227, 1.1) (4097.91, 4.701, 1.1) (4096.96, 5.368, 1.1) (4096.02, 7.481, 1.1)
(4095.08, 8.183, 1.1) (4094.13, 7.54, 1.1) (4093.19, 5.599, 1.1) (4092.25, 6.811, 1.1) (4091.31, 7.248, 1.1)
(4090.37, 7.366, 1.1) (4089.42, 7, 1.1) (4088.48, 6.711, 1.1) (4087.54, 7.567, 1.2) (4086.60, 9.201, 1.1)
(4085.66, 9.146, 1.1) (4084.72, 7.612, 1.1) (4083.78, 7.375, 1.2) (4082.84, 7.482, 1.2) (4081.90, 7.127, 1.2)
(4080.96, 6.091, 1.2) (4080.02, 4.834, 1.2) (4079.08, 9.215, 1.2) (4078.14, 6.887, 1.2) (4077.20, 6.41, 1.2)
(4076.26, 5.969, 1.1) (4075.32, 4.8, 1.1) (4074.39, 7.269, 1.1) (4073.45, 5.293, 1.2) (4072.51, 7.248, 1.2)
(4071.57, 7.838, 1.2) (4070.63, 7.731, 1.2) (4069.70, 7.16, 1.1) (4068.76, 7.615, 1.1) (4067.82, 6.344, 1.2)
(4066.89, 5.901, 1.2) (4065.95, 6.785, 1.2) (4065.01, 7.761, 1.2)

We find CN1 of 0.04 mag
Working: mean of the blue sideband 6.94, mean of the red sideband 7.32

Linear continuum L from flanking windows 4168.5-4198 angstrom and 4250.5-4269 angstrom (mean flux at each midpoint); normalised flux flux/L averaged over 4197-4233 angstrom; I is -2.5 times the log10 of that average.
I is 0.04 mag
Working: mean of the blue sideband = 6.75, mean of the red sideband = 7.52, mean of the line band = 6.81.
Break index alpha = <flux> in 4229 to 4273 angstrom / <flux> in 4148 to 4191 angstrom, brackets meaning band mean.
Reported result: 1.0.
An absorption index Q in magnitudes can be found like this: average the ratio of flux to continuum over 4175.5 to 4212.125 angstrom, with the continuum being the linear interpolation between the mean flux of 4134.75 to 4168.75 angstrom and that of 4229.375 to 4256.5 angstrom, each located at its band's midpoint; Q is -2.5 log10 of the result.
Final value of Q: 0.03 mag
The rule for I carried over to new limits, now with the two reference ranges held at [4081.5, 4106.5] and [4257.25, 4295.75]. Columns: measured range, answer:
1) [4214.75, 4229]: 0.10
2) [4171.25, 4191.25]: 0.07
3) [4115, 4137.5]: -0.03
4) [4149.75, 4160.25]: 0.01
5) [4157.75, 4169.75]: -0.03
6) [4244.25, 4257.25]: 0.09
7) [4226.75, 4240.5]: 0.05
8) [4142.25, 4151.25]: 0.09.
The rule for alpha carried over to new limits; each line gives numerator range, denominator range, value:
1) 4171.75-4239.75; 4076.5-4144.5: 0.96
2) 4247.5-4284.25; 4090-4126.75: 1.07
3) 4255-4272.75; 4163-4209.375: 1.13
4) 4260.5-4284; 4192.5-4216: 1.09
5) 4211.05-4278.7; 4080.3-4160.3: 1.01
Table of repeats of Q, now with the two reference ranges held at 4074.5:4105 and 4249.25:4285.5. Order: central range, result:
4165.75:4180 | 0.11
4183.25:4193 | 0.05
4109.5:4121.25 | -0.04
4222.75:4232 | 0.14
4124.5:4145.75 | -0.03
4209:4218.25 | 0.00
